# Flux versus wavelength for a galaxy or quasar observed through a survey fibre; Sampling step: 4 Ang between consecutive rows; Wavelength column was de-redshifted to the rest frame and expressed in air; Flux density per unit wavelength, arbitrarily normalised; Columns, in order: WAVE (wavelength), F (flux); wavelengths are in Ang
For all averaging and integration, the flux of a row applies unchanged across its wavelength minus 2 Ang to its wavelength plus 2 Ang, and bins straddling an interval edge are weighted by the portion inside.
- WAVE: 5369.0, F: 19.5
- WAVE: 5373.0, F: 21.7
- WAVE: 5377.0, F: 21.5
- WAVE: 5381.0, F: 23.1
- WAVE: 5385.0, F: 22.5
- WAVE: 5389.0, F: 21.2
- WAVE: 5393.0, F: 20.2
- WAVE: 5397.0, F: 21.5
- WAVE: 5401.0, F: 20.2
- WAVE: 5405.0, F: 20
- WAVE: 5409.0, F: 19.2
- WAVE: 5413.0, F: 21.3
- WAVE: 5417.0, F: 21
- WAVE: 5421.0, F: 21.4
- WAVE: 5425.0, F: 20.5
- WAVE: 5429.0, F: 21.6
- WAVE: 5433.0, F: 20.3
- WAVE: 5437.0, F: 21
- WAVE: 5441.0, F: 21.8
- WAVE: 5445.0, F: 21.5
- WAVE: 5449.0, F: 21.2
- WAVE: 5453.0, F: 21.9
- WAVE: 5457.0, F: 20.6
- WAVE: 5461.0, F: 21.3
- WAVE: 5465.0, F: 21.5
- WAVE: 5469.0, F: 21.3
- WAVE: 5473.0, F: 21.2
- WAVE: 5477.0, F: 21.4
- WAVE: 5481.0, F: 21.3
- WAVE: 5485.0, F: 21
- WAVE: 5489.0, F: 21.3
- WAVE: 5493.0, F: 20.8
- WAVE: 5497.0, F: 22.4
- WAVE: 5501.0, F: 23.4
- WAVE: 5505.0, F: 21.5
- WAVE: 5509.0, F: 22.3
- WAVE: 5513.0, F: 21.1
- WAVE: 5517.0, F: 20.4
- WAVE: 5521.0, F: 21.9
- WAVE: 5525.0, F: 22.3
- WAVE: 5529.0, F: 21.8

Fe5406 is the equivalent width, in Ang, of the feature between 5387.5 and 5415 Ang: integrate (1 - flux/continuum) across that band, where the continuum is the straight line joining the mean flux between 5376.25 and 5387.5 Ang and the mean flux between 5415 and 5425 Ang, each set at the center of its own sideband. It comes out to 1.5 Ang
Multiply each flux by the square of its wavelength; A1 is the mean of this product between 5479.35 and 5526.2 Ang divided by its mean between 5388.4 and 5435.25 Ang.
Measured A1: 1.08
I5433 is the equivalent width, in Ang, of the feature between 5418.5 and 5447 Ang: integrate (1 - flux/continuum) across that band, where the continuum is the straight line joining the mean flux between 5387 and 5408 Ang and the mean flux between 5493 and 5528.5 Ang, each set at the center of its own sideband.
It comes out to -0.27 Ang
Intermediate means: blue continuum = 20.6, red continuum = 21.8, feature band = 21.2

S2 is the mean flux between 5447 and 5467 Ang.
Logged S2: 21.3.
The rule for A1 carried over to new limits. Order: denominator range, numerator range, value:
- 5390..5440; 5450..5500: 1.05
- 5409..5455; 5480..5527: 1.05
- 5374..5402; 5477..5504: 1.05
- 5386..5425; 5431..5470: 1.04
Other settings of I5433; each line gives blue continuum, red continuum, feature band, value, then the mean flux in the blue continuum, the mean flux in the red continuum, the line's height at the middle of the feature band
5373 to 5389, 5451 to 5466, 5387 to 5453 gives 2.5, 22.1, 21.3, 21.7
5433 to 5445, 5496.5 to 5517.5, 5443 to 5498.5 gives 0.6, 21.2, 21.9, 21.6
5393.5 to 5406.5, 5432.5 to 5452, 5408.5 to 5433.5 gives 0.0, 20.5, 21.3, 20.9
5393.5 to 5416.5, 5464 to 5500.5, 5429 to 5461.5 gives -0.4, 20.5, 21.4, 21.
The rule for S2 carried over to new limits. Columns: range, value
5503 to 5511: 21.9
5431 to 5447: 21.1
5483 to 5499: 21.4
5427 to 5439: 21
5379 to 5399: 21.7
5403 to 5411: 19.6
